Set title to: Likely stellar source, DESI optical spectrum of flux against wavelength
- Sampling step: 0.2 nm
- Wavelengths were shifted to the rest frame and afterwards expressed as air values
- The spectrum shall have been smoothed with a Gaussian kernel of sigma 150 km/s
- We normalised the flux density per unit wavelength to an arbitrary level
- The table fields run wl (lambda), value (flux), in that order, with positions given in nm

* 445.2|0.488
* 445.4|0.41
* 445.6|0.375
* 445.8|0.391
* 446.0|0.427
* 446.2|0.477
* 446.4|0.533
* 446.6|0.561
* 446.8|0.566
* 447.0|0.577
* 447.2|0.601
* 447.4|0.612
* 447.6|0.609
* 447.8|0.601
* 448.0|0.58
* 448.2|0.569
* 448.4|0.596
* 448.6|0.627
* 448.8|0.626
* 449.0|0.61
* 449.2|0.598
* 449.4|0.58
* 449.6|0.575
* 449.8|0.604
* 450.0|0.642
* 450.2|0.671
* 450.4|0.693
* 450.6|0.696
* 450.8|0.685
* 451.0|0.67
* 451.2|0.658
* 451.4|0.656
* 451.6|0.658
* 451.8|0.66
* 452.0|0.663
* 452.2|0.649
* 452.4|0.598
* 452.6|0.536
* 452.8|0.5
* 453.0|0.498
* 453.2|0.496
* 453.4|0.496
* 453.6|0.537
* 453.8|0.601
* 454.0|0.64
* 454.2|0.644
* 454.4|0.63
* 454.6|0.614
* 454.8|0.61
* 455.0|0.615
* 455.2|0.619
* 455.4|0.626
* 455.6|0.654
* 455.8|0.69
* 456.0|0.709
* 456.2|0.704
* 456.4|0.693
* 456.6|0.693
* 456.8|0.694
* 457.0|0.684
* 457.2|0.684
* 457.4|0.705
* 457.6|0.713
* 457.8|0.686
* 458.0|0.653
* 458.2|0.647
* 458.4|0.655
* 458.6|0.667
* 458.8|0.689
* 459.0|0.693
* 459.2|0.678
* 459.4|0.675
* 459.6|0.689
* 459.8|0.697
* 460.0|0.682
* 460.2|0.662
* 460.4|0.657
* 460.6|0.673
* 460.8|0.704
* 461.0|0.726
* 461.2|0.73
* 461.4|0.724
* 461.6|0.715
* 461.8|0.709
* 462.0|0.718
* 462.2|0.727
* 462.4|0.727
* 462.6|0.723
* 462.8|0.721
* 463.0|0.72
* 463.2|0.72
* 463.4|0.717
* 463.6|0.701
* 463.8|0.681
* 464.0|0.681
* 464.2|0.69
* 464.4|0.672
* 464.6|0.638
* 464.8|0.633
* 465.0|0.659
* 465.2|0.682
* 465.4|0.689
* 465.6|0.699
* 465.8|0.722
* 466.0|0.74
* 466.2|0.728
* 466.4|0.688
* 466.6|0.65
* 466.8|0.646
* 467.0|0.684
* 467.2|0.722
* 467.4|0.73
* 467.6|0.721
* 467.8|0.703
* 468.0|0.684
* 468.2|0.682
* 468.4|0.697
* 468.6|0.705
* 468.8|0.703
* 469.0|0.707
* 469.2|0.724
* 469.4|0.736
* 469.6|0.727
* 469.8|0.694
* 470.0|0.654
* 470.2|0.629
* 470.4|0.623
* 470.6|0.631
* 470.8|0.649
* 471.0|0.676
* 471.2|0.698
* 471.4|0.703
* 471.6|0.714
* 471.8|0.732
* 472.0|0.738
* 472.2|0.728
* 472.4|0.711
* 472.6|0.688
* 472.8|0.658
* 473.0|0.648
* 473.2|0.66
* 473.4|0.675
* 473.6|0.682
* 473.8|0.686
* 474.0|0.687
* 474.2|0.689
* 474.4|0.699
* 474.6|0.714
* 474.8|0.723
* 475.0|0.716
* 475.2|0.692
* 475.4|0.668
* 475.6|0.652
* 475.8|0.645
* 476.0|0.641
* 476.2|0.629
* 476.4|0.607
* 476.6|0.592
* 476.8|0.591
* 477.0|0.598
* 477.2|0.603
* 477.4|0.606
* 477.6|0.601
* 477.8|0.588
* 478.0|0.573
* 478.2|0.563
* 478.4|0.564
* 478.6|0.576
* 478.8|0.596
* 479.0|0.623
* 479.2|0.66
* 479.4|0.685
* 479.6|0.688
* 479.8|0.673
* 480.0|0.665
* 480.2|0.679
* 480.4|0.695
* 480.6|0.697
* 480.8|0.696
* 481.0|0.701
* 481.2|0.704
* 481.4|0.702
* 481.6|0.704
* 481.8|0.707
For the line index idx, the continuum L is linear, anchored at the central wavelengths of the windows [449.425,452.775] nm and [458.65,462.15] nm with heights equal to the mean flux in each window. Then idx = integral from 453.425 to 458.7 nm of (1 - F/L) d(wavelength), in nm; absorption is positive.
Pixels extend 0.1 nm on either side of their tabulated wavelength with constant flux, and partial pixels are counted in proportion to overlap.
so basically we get 0.12 nm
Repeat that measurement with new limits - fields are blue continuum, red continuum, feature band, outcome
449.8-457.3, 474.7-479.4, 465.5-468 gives -0.29 nm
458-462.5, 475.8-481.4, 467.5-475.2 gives -0.41 nm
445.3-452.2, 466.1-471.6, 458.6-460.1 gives -0.10 nm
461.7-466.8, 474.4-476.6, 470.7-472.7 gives -0.08 nm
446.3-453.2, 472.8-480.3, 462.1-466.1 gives -0.44 nm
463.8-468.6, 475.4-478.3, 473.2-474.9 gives -0.17 nm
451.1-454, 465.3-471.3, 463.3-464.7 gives -0.04 nm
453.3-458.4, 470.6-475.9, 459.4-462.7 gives -0.21 nm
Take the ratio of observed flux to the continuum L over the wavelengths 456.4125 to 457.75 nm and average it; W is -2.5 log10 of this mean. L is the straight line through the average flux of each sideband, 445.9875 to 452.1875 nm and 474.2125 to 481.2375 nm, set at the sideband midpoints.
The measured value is -0.12 mag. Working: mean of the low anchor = 0.612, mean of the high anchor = 0.646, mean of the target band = 0.695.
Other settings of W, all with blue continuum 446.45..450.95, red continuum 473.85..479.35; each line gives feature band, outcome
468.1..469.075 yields -0.12 mag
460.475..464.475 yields -0.14 mag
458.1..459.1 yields -0.08 mag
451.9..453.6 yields 0.12 mag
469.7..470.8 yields -0.03 mag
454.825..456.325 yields -0.07 mag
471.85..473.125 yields -0.11 mag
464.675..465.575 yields -0.07 mag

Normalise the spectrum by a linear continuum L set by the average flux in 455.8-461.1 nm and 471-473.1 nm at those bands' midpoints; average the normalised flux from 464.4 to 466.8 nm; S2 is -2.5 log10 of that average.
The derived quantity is 0.02 mag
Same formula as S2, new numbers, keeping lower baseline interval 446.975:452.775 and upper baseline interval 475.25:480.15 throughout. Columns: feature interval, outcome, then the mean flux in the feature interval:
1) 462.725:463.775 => -0.15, 0.713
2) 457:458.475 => -0.09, 0.678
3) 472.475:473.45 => -0.08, 0.666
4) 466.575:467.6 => -0.12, 0.692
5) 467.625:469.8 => -0.14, 0.707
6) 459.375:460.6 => -0.09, 0.677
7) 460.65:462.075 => -0.15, 0.716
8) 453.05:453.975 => 0.16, 0.539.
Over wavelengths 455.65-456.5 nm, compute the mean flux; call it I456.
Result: 0.696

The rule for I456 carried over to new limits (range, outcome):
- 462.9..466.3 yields 0.692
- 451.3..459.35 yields 0.639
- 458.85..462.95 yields 0.702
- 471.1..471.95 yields 0.713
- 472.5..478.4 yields 0.646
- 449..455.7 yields 0.614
